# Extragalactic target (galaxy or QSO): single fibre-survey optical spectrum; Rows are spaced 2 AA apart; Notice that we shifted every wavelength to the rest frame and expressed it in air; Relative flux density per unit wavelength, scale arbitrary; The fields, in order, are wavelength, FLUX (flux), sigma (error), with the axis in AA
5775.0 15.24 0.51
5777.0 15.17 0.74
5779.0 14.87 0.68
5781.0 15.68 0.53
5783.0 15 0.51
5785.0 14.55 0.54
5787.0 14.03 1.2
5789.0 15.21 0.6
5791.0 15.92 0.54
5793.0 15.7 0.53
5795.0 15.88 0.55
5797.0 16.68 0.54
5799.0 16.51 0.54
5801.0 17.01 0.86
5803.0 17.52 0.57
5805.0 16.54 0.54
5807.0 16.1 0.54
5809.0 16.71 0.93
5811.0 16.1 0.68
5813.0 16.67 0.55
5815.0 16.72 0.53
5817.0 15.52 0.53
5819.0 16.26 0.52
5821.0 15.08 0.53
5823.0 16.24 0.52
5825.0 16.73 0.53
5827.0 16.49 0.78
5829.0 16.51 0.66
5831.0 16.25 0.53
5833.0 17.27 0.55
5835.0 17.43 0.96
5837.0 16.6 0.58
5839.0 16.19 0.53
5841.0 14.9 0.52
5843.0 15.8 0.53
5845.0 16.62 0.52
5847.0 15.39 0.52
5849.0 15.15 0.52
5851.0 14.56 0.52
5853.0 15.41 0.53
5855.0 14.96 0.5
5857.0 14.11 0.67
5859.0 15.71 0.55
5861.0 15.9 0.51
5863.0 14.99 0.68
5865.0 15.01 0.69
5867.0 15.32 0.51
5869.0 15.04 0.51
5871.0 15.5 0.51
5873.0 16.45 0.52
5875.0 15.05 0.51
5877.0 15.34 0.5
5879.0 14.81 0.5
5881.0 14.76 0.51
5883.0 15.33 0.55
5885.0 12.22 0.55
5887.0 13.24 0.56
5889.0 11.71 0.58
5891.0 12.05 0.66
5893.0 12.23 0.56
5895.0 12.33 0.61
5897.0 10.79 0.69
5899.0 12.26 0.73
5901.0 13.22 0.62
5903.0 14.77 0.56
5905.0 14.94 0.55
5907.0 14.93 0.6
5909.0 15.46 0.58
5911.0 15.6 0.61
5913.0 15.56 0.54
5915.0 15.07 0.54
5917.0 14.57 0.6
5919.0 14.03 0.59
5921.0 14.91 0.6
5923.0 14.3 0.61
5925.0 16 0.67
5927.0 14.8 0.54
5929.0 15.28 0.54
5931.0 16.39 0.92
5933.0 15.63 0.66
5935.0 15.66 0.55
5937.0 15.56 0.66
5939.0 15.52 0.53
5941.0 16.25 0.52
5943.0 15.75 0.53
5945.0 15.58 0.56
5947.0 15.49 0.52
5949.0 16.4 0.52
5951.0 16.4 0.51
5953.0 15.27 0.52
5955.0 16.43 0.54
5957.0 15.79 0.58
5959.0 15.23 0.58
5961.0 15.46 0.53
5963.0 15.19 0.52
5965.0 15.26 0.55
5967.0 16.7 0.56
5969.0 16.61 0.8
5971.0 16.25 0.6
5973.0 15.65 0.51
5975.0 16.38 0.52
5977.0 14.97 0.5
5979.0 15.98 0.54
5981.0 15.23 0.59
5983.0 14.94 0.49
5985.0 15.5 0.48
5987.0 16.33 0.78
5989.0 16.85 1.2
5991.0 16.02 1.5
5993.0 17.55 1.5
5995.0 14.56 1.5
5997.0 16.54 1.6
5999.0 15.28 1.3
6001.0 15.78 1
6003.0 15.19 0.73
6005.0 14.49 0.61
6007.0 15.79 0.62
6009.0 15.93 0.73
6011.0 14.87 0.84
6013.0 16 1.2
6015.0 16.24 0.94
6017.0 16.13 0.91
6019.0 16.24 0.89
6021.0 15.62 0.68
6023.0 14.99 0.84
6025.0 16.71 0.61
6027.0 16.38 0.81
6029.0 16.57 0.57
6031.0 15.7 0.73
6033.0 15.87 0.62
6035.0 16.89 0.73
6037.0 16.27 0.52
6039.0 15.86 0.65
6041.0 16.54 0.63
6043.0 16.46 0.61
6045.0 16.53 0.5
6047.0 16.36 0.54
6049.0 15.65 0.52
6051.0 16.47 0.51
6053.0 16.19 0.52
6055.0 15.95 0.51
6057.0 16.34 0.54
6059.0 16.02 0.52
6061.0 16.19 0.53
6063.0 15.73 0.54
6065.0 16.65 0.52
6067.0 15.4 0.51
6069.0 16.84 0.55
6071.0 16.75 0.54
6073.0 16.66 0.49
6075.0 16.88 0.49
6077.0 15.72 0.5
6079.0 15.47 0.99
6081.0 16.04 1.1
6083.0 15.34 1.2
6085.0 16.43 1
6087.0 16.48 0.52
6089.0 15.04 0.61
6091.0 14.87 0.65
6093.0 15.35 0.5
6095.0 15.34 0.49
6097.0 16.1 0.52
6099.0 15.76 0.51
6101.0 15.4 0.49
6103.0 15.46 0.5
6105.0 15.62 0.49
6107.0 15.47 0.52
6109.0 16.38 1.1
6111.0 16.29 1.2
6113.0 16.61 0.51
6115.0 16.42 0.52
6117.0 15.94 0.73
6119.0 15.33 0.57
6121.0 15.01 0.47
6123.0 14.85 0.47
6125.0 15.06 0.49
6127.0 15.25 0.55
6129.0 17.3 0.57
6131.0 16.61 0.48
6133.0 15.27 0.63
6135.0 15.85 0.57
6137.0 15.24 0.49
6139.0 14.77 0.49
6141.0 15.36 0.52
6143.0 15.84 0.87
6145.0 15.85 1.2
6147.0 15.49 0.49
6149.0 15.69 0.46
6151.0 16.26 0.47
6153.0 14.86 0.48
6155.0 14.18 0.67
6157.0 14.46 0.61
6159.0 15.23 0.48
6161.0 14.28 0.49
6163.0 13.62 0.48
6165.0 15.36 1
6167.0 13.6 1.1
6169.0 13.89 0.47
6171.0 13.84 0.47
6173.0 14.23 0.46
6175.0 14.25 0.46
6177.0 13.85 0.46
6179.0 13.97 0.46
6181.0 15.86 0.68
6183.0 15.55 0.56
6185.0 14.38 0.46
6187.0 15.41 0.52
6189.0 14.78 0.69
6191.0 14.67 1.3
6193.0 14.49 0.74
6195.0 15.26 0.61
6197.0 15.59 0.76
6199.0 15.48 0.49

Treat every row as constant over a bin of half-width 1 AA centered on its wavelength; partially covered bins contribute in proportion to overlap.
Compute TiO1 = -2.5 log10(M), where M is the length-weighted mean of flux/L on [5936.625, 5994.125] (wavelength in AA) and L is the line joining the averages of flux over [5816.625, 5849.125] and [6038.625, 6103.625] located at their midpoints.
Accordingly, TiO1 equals 0.01 mag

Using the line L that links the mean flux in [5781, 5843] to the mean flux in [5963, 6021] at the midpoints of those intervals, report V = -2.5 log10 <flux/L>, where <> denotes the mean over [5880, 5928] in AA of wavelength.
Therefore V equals 0.15 mag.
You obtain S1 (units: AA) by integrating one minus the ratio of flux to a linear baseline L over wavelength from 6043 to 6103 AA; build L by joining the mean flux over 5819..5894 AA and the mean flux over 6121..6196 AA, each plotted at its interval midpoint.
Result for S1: -3.8 AA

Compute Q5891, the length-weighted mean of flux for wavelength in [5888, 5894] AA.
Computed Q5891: 12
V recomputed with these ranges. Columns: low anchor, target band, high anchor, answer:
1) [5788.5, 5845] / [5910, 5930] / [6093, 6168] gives 0.07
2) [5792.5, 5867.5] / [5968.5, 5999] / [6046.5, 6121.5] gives 0.00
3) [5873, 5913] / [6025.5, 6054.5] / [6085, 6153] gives -0.09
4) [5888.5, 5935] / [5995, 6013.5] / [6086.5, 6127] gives -0.04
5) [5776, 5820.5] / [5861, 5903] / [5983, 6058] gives 0.15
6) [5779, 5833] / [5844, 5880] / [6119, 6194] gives 0.04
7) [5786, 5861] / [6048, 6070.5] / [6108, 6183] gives -0.05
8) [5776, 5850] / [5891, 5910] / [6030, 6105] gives 0.20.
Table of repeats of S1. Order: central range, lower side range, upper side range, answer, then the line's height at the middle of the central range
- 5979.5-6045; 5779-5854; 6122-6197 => -2.1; 15.4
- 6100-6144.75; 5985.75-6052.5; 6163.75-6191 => -1.9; 15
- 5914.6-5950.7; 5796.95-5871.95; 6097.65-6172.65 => 0.8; 15.8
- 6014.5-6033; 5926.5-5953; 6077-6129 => -0.4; 15.7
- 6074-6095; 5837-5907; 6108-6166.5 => -0.7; 15.3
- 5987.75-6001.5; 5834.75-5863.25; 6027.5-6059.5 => 0.0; 16.1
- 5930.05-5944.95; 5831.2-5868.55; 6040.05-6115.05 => 0.0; 15.8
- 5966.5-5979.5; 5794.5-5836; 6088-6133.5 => 0.0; 16.1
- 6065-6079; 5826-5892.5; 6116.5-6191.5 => -1.2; 15.1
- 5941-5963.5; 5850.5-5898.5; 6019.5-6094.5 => -1.1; 15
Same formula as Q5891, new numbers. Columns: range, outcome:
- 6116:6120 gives 15.6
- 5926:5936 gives 15.6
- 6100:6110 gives 15.7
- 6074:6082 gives 16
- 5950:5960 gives 15.8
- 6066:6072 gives 16.3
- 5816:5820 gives 15.9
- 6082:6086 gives 15.9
